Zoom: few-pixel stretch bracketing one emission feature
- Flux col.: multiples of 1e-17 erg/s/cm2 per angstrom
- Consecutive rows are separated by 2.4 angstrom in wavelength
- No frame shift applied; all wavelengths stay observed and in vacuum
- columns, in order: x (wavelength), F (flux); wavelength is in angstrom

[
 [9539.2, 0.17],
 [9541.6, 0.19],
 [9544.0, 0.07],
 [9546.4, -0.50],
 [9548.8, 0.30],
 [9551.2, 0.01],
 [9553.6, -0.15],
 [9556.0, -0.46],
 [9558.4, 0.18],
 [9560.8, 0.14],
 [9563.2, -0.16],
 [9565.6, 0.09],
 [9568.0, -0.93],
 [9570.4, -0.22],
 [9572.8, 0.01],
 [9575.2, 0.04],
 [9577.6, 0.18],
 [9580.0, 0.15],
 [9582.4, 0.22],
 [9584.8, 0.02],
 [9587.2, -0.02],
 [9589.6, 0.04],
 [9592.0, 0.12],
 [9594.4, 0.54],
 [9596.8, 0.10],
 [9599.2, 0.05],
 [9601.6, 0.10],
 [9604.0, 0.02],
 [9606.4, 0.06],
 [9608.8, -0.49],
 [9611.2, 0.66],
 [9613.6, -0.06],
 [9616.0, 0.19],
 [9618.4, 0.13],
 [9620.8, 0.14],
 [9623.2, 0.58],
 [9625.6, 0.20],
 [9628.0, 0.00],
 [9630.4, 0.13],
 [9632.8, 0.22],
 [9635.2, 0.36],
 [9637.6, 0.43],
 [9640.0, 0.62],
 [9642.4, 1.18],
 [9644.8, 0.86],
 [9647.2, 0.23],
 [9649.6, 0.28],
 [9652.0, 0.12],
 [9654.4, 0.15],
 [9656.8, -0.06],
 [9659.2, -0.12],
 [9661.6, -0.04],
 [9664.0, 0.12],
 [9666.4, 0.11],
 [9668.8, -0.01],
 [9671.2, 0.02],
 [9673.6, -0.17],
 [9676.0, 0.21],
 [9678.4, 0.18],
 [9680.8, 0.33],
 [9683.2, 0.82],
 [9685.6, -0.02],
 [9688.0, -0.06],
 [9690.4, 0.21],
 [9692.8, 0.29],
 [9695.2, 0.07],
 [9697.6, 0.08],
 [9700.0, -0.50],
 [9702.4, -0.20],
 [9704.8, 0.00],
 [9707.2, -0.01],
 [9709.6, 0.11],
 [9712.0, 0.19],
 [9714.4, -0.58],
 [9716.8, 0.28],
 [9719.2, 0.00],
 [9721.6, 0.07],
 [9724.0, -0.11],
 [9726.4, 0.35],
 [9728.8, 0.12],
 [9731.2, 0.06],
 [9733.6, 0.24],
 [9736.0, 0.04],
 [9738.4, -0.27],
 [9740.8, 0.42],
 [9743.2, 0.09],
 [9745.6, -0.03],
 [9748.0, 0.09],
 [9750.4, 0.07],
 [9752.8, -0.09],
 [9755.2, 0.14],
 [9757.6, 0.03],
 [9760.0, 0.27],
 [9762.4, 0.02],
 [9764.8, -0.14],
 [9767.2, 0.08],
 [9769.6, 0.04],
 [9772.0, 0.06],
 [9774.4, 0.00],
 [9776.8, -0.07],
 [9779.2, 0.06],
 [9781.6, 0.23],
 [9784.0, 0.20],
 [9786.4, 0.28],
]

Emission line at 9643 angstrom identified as H-gamma 4340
